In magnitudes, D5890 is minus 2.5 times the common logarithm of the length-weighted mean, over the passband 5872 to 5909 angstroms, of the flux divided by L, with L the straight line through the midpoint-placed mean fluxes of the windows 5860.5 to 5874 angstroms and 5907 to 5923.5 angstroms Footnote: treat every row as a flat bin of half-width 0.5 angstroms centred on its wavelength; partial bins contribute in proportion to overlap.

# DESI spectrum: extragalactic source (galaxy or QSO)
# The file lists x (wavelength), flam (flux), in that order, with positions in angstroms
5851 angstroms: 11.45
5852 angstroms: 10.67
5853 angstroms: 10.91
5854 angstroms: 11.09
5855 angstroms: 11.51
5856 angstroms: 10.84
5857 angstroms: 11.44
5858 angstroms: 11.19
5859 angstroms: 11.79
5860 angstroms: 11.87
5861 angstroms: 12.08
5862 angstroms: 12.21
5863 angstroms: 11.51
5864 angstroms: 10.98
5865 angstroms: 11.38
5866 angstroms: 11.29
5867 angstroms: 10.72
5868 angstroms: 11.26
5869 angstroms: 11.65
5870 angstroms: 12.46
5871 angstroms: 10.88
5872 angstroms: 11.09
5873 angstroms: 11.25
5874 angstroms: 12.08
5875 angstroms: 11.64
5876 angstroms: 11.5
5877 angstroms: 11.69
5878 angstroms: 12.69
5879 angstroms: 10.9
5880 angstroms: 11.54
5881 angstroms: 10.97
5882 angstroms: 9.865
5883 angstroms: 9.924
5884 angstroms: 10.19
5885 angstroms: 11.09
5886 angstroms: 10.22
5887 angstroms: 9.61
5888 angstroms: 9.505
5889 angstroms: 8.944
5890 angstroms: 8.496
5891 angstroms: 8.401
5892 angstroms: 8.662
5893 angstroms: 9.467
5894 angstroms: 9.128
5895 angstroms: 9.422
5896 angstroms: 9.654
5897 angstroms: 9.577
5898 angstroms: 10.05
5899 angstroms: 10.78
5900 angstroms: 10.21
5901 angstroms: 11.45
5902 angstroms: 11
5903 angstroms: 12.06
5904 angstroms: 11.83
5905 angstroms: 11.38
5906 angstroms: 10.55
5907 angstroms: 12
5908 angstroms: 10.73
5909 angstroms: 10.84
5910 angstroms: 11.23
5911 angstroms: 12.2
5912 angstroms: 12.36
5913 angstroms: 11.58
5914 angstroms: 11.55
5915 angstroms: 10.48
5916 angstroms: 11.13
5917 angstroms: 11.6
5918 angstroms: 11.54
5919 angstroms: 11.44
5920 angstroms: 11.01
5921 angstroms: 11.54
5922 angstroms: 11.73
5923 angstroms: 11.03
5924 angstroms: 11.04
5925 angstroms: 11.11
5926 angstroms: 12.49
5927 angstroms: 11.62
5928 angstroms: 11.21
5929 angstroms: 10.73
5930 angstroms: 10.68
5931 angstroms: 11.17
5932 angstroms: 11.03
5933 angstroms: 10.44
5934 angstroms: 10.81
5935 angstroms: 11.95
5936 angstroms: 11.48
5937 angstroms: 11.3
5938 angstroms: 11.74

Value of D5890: 0.09 mag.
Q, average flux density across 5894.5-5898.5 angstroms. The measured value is 9.68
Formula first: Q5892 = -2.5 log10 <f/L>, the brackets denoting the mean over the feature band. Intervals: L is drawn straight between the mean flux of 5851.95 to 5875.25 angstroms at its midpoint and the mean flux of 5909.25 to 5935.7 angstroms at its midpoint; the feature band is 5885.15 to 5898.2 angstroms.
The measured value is 0.213 mag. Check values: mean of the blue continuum 11.4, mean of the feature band 9.35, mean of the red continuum 11.3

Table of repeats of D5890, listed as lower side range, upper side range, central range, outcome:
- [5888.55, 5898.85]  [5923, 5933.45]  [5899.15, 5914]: -0.15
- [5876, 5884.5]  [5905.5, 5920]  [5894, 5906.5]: 0.06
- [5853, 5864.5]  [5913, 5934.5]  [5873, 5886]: 0.02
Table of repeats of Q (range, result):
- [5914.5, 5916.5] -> 10.8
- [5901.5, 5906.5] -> 11.4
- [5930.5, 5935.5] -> 11.1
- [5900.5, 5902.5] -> 11.2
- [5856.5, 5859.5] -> 11.5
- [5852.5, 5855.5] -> 11.2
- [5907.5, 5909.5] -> 10.8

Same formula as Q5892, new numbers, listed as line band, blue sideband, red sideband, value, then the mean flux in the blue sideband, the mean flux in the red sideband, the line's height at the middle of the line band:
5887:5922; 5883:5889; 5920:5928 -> 0.01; 10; 11.5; 10.7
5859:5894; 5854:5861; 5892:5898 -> -0.04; 11.5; 9.43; 10.4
